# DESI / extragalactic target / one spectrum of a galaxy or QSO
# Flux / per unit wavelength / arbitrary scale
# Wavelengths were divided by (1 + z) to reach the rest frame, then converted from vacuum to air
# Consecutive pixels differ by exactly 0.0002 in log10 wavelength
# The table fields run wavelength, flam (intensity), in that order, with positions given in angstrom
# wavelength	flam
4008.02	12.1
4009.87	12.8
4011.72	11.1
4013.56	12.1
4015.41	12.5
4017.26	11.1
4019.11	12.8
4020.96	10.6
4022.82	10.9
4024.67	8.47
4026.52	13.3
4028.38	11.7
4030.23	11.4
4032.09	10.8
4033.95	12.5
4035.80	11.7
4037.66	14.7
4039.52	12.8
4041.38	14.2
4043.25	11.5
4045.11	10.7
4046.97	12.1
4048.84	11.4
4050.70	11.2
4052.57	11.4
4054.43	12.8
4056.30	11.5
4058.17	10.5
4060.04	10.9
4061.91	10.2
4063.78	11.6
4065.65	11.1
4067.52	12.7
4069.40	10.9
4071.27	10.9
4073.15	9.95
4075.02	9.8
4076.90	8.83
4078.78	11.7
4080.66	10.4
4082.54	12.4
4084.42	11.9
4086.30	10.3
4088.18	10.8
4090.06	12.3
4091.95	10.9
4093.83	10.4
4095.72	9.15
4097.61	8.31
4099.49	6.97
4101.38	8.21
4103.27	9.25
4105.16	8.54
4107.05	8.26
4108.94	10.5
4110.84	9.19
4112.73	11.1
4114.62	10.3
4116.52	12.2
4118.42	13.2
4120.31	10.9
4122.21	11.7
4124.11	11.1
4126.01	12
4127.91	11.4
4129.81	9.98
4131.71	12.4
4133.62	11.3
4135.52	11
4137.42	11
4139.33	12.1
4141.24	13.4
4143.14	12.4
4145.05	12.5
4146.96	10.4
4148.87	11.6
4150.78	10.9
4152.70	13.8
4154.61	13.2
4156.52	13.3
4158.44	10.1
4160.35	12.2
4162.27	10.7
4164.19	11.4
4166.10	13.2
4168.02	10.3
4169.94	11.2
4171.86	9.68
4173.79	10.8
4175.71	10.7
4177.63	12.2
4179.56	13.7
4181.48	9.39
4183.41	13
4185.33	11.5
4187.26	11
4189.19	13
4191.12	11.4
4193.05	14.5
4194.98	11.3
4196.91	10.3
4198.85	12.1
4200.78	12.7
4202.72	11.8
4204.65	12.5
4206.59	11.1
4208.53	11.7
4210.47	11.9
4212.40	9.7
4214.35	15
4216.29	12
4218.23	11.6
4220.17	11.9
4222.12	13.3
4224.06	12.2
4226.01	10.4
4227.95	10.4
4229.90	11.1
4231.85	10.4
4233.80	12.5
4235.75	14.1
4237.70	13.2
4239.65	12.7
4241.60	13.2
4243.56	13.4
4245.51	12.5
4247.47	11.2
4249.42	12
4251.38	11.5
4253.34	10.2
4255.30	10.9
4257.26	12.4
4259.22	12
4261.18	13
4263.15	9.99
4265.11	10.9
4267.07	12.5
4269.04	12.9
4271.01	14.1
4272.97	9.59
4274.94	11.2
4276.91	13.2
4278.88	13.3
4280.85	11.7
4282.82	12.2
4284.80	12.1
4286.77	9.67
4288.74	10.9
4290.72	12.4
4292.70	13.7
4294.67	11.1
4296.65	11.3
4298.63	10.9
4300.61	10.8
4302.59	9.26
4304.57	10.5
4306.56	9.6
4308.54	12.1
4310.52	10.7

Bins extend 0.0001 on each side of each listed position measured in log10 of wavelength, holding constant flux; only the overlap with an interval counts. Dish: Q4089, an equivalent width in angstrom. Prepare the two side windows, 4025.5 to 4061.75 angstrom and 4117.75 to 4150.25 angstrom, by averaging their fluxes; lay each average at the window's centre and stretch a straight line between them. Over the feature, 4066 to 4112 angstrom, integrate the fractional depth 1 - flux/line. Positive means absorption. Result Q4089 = 6.5 angstrom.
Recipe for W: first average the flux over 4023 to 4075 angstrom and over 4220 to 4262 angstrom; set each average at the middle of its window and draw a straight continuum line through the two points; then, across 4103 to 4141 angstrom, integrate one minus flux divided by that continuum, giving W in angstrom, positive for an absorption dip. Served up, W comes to 2.5 angstrom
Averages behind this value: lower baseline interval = 11.5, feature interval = 10.9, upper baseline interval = 12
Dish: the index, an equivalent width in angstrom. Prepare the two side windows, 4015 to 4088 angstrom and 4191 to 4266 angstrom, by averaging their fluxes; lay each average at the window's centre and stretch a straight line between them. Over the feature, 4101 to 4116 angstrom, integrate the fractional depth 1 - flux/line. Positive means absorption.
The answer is 2.6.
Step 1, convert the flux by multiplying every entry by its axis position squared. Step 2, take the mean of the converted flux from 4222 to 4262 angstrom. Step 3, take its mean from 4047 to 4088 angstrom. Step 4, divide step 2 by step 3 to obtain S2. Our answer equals 1.2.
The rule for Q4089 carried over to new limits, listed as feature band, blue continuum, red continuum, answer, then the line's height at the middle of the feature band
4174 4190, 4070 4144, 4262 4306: -1.0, 11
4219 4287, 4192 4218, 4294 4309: -3.8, 11.3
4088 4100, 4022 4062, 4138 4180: 1.9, 11.7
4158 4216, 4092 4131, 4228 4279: -2.8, 11.2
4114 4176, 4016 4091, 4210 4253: 0.8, 11.8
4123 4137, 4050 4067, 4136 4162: 0.7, 11.9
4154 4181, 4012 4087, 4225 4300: 0.3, 11.7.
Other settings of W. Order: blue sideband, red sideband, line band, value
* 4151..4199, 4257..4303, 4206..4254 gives -1.0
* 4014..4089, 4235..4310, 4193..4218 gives -0.6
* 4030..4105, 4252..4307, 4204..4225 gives -1.3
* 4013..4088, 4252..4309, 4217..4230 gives -0.1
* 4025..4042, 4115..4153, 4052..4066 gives 1.1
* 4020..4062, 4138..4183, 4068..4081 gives 1.4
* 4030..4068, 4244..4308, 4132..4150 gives -0.1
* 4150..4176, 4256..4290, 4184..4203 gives -0.6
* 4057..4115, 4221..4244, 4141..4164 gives -1.7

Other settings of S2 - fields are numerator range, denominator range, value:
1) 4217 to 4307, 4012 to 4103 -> 1.16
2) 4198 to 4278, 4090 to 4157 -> 1.15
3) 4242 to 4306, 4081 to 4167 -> 1.13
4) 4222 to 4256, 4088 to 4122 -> 1.27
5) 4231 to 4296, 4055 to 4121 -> 1.25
